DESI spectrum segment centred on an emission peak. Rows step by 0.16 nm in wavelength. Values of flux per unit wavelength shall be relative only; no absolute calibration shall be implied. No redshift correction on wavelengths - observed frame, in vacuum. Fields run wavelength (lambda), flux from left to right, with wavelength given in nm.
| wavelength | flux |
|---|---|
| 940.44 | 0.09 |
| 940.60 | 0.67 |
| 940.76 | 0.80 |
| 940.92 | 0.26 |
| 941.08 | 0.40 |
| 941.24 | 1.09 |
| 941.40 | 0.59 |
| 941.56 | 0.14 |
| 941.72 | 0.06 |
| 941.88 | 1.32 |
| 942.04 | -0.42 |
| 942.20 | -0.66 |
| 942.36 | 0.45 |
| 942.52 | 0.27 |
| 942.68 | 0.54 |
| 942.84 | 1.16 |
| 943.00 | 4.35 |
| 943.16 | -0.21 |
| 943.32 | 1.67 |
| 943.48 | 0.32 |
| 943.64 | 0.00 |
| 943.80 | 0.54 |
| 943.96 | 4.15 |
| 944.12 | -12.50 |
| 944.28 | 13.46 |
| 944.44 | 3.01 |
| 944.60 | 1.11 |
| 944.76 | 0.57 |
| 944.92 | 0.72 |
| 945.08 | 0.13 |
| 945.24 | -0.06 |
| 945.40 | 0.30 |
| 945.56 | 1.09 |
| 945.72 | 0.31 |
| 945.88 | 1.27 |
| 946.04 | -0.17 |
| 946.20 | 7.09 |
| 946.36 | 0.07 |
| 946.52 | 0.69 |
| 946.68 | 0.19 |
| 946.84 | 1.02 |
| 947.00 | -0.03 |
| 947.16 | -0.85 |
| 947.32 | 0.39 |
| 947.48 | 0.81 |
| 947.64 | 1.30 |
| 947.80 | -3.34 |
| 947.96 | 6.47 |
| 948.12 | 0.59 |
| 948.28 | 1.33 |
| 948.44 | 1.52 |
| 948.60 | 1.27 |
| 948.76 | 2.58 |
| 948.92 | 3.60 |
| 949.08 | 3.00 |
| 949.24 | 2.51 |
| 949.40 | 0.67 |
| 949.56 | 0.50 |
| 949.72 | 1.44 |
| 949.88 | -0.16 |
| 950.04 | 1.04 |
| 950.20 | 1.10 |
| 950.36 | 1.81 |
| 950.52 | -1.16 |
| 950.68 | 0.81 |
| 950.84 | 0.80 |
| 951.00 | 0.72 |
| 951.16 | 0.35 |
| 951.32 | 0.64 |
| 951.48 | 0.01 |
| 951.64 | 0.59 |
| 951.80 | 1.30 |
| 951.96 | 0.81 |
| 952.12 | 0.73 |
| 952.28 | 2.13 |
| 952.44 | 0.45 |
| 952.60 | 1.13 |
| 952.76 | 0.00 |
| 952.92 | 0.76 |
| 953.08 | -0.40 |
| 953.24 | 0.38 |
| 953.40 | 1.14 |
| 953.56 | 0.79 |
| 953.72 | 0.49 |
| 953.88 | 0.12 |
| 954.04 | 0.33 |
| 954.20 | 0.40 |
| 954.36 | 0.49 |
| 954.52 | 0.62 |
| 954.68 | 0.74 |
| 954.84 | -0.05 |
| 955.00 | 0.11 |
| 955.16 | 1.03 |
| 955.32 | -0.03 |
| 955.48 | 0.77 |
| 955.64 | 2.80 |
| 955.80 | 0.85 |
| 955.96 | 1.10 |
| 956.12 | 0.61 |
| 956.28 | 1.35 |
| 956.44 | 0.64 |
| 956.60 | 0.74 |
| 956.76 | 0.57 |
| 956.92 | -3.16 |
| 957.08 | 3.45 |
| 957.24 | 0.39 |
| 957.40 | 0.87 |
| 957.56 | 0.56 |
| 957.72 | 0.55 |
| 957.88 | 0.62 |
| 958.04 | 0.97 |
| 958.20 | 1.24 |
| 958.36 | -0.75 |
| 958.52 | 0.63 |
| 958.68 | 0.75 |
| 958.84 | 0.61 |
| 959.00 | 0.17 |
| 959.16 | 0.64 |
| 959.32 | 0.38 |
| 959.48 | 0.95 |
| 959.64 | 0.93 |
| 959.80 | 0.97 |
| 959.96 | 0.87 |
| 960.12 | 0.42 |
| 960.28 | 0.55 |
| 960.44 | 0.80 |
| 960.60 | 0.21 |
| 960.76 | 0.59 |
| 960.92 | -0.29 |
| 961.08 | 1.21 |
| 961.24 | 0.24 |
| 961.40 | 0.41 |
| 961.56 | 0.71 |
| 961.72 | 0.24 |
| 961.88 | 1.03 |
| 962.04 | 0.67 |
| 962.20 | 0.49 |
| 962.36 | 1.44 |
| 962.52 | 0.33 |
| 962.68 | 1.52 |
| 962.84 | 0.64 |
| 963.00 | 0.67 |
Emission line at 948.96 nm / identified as H-beta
